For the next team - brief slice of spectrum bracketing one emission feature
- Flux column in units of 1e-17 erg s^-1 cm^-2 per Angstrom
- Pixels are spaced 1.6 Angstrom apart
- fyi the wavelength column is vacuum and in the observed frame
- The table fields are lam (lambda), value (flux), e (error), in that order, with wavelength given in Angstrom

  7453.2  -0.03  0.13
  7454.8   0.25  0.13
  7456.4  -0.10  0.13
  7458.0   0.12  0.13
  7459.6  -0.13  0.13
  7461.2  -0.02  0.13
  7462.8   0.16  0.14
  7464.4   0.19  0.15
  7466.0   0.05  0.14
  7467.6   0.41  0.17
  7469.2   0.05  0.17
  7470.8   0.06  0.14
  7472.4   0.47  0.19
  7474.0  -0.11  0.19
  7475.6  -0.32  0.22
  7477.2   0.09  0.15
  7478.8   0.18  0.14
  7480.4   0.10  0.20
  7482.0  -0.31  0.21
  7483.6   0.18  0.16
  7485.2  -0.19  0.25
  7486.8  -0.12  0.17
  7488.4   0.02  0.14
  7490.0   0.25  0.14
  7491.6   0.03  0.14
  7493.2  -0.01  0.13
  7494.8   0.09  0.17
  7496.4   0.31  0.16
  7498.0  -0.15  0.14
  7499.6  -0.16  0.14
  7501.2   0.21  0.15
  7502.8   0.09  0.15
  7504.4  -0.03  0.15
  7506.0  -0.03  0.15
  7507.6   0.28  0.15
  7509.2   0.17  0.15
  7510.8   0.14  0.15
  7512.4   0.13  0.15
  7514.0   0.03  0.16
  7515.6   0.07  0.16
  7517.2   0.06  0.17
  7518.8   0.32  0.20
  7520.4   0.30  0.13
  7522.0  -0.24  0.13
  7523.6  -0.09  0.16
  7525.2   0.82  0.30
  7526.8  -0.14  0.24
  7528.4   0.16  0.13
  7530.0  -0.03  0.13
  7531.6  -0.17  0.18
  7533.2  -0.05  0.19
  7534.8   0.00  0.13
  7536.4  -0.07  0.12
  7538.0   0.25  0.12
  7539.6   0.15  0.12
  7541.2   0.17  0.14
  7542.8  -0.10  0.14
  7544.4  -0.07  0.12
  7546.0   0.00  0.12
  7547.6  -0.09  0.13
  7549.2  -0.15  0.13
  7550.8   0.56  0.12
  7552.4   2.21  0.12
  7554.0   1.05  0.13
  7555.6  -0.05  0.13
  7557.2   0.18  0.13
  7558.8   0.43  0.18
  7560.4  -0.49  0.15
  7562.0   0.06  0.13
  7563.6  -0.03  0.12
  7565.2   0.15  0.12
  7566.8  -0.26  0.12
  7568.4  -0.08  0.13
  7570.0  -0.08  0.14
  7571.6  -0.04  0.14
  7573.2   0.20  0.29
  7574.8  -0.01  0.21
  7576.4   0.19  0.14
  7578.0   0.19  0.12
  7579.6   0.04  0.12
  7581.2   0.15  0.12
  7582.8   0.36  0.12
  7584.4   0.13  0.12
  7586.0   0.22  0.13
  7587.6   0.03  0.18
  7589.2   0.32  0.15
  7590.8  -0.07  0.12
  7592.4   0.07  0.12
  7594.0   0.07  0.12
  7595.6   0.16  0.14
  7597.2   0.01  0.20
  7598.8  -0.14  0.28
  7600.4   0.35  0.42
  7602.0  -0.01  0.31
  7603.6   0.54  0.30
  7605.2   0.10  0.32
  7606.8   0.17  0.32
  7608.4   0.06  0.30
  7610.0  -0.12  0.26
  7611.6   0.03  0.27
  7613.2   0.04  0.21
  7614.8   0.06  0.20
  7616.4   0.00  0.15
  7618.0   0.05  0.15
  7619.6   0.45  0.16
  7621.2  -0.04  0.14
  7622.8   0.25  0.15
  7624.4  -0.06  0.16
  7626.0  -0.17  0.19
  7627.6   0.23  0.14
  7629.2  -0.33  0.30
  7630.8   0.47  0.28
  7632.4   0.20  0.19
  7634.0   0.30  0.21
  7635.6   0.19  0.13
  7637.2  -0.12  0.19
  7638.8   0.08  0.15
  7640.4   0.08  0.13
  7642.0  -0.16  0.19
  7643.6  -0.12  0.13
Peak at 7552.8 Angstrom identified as H-alpha 6563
